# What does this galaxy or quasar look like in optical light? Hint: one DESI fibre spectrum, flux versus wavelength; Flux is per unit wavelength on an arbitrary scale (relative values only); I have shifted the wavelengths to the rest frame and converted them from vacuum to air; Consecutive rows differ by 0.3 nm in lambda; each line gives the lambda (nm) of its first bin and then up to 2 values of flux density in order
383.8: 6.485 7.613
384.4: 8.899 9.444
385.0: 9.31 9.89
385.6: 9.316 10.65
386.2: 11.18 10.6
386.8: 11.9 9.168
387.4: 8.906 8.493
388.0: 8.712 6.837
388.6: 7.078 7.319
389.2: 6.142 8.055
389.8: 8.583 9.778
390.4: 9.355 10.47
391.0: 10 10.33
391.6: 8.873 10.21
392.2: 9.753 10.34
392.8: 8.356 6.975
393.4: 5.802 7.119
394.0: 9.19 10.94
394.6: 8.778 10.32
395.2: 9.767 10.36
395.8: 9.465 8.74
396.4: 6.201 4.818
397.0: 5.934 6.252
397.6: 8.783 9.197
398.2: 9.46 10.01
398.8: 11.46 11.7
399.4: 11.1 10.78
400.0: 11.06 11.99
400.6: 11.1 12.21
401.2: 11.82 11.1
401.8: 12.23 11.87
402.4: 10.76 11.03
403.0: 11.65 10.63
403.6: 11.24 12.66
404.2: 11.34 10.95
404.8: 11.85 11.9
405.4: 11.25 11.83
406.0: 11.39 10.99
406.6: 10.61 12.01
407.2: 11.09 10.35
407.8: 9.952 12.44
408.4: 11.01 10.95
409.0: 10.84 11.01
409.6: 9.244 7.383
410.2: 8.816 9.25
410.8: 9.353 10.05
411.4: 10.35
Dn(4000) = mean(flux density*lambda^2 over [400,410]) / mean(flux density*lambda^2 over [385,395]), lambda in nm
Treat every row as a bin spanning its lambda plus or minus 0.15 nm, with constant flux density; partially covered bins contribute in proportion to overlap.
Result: 1.33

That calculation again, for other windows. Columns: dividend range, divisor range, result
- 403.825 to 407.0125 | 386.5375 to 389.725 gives 1.50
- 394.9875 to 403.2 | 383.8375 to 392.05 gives 1.17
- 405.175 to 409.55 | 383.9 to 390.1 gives 1.38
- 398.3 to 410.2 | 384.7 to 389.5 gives 1.34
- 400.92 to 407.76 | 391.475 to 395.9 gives 1.32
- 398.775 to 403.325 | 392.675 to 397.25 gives 1.45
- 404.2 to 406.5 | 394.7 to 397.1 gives 1.45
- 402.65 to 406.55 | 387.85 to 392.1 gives 1.41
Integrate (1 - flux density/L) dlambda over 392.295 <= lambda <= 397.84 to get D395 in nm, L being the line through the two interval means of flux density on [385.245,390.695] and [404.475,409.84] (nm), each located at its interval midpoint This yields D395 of 0.848 nm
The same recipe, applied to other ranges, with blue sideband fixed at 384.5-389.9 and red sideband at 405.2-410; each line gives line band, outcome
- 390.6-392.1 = -0.096 nm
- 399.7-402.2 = -0.341 nm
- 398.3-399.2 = -0.082 nm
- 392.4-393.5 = 0.190 nm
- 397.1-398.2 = 0.195 nm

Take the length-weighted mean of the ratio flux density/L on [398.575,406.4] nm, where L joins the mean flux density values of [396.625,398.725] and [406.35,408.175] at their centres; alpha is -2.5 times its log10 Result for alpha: -0.21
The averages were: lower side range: 8.02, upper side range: 11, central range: 11.4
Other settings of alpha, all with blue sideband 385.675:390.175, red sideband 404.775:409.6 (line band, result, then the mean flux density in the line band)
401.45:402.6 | -0.096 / 11.5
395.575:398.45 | 0.264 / 7.8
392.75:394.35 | 0.211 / 7.87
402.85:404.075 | -0.082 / 11.5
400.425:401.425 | -0.124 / 11.7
